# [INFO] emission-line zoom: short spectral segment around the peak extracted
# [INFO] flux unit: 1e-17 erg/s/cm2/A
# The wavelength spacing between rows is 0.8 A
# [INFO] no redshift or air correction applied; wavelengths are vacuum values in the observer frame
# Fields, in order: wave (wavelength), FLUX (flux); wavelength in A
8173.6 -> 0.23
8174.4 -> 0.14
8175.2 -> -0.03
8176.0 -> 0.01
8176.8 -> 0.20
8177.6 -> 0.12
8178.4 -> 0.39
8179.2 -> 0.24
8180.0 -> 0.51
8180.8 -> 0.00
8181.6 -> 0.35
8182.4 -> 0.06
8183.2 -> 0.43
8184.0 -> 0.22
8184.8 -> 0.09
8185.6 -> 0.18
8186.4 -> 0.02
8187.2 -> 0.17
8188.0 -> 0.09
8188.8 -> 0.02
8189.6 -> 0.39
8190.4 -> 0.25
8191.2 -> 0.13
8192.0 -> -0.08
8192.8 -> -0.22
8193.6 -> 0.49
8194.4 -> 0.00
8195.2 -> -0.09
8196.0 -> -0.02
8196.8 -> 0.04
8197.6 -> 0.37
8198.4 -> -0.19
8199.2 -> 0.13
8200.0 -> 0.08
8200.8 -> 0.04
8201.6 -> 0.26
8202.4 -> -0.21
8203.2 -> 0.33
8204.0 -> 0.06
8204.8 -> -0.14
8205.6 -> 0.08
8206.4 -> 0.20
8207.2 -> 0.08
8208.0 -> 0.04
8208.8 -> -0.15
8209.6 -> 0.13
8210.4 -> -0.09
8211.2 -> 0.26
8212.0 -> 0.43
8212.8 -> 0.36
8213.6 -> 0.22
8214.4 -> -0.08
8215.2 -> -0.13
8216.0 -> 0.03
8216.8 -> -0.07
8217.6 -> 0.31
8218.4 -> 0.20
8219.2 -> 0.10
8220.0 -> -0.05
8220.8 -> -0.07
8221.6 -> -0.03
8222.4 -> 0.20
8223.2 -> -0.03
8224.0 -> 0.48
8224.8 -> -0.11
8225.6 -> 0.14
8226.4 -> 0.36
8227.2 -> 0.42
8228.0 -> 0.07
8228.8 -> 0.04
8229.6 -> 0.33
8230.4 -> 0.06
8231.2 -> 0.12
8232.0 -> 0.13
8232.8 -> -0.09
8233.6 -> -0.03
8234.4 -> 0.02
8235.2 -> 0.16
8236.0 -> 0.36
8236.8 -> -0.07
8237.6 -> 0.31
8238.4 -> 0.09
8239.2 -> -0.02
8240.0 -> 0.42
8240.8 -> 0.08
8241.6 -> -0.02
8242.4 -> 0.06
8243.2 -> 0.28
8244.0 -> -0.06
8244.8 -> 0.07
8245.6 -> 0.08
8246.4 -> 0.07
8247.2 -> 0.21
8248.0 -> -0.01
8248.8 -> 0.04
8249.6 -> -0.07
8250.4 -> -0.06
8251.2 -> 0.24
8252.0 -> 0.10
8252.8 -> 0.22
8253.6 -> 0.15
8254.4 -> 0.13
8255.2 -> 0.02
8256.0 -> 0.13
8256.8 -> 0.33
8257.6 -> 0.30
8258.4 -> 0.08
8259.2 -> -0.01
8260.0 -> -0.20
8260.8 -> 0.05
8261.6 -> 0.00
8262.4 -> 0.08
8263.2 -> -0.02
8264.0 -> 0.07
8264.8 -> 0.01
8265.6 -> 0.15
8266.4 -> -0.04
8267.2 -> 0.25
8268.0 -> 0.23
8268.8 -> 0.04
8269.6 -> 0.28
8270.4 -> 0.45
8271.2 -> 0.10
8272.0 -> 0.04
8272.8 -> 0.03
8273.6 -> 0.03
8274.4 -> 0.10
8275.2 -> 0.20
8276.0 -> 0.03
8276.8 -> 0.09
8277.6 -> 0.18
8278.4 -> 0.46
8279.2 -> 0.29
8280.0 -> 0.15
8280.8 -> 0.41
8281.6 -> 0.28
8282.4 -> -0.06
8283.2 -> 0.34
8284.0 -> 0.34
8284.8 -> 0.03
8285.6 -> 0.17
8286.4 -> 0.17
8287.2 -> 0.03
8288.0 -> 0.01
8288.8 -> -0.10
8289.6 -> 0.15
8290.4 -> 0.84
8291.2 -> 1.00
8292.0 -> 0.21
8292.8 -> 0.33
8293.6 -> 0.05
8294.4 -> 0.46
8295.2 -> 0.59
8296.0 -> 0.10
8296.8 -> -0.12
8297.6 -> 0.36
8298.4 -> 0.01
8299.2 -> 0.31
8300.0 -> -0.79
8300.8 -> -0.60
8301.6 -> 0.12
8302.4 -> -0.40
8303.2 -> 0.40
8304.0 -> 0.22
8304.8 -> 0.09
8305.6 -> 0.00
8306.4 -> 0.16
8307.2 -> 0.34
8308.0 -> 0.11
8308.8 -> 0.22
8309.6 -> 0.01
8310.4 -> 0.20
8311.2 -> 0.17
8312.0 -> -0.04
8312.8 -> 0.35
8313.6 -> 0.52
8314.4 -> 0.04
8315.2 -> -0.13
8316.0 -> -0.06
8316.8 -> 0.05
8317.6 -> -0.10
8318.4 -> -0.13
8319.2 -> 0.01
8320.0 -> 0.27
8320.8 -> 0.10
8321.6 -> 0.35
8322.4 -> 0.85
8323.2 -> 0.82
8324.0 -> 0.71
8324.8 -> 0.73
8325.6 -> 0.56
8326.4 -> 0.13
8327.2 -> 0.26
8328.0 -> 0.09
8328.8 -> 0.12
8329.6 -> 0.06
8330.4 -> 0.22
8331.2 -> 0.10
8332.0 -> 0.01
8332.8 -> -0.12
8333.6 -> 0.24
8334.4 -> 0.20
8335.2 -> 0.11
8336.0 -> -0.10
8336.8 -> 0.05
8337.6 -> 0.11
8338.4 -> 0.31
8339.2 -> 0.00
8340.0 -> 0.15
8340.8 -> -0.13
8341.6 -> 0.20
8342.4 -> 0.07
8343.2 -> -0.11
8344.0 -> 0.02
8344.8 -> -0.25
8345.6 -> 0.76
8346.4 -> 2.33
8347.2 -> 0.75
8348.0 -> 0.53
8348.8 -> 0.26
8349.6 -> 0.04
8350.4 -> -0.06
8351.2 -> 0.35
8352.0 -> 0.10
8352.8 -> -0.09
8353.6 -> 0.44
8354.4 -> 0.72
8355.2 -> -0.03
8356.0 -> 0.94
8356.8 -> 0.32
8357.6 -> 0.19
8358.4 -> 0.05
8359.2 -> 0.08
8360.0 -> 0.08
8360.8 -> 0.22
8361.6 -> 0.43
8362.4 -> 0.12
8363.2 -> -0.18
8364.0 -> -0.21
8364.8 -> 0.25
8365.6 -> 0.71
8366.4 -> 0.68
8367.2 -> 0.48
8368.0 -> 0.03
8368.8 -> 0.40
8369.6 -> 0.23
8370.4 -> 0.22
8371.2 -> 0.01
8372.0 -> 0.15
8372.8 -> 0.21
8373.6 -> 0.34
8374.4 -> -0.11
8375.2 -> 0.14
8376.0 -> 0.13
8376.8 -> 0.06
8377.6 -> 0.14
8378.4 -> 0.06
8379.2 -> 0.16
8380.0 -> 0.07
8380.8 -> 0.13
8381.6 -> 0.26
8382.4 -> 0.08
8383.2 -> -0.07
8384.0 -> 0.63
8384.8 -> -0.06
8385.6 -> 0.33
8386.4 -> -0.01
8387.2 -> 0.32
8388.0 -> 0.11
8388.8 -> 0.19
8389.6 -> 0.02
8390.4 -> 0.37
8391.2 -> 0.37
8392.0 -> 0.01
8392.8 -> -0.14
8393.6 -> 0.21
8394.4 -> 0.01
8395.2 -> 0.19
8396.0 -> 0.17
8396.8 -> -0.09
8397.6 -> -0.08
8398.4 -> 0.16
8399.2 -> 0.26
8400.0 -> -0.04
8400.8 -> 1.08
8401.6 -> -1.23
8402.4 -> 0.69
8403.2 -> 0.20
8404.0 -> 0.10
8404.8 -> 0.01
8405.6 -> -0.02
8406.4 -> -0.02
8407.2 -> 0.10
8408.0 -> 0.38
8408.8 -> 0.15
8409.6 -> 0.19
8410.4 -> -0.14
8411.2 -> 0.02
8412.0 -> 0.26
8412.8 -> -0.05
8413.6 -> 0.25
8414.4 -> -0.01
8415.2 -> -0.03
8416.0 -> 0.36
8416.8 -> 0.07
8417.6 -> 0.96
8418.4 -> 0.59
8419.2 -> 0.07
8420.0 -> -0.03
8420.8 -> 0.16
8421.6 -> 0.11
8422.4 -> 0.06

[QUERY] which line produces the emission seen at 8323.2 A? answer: H-gamma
